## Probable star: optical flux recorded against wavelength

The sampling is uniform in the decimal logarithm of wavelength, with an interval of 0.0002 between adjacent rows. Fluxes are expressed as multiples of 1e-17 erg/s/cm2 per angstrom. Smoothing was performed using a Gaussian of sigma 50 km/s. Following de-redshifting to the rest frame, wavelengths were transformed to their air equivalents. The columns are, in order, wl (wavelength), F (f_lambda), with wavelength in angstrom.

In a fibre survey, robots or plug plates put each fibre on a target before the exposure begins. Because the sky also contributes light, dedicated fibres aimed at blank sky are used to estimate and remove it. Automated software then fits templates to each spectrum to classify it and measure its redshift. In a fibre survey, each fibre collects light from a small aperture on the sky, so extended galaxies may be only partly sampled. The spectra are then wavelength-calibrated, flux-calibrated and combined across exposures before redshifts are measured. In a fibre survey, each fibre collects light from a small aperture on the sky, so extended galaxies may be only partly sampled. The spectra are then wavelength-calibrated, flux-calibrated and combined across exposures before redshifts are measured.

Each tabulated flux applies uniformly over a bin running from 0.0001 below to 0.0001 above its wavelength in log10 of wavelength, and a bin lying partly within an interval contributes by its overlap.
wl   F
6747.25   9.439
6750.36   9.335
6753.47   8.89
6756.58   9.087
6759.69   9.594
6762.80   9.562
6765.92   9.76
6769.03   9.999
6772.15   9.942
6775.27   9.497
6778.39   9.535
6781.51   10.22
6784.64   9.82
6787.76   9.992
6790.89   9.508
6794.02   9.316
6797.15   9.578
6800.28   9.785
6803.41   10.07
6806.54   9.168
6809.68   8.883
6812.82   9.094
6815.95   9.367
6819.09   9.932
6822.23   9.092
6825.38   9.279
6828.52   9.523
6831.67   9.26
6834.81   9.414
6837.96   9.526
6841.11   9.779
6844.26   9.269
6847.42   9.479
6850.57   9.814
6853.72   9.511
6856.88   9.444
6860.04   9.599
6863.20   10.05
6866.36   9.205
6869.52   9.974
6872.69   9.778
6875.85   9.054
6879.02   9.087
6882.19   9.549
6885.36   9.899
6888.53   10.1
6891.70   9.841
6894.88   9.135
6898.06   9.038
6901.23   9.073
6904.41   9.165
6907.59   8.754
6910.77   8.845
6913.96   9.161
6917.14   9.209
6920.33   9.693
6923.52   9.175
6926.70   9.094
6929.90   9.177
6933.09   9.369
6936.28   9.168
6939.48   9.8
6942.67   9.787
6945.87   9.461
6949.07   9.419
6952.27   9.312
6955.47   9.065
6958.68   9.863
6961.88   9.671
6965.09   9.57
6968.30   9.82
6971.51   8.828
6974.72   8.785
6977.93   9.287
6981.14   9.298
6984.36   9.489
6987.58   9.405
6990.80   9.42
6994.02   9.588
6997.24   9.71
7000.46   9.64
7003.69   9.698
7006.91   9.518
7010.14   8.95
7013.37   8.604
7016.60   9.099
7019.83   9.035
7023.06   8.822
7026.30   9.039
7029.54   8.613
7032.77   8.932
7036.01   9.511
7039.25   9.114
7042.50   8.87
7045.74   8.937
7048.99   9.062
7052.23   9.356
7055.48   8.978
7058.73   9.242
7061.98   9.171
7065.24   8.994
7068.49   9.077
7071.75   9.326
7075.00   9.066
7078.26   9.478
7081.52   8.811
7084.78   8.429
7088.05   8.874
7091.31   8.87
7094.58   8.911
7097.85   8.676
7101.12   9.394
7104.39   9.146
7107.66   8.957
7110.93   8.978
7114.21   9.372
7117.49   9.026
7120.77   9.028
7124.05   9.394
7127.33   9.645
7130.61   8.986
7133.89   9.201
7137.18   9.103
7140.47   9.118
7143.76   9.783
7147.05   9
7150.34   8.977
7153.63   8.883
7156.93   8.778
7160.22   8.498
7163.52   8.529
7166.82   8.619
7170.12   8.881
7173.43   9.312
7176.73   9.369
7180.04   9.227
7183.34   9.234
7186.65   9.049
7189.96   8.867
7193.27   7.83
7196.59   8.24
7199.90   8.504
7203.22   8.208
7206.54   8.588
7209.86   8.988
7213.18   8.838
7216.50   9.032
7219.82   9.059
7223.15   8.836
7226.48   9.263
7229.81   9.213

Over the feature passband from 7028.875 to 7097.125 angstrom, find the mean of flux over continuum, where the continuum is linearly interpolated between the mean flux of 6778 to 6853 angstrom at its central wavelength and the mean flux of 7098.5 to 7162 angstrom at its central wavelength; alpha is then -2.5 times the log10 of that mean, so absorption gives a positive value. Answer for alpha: 0.02 mag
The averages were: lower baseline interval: 9.53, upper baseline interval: 9.11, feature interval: 9.03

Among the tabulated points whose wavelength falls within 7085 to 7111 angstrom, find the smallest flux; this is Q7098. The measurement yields 8.676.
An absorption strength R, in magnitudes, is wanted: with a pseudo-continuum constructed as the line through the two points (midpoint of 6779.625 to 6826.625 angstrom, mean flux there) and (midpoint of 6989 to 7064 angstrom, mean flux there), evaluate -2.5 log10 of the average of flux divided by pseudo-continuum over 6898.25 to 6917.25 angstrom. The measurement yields 0.040 mag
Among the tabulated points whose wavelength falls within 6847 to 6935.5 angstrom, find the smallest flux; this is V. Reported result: 8.754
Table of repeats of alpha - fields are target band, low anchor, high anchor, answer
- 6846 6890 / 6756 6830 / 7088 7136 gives -0.017 mag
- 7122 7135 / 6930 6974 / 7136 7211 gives -0.040 mag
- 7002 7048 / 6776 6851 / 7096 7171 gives 0.018 mag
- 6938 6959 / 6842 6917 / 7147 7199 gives -0.026 mag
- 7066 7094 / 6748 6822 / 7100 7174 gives 0.018 mag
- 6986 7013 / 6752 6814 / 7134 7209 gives -0.033 mag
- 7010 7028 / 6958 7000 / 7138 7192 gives 0.051 mag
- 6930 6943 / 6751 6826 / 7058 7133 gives -0.018 mag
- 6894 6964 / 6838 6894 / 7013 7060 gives 0.011 mag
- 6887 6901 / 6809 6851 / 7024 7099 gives -0.021 mag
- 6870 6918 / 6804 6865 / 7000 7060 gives 0.002 mag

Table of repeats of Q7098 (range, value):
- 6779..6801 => 9.316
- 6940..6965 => 9.065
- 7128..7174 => 8.498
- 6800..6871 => 8.883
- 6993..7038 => 8.604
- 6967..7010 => 8.785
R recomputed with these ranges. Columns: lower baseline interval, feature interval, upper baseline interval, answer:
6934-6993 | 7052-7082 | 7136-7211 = 0.00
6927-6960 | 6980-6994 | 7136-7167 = -0.01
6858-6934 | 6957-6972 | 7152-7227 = -0.04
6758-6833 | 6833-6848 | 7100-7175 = 0.00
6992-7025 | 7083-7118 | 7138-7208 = 0.01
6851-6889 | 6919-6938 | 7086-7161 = 0.02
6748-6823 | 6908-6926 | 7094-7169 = 0.02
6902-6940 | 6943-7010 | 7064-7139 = -0.03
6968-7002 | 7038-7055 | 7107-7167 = 0.02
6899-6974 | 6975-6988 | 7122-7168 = -0.01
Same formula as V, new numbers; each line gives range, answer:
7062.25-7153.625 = 8.429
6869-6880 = 9.054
